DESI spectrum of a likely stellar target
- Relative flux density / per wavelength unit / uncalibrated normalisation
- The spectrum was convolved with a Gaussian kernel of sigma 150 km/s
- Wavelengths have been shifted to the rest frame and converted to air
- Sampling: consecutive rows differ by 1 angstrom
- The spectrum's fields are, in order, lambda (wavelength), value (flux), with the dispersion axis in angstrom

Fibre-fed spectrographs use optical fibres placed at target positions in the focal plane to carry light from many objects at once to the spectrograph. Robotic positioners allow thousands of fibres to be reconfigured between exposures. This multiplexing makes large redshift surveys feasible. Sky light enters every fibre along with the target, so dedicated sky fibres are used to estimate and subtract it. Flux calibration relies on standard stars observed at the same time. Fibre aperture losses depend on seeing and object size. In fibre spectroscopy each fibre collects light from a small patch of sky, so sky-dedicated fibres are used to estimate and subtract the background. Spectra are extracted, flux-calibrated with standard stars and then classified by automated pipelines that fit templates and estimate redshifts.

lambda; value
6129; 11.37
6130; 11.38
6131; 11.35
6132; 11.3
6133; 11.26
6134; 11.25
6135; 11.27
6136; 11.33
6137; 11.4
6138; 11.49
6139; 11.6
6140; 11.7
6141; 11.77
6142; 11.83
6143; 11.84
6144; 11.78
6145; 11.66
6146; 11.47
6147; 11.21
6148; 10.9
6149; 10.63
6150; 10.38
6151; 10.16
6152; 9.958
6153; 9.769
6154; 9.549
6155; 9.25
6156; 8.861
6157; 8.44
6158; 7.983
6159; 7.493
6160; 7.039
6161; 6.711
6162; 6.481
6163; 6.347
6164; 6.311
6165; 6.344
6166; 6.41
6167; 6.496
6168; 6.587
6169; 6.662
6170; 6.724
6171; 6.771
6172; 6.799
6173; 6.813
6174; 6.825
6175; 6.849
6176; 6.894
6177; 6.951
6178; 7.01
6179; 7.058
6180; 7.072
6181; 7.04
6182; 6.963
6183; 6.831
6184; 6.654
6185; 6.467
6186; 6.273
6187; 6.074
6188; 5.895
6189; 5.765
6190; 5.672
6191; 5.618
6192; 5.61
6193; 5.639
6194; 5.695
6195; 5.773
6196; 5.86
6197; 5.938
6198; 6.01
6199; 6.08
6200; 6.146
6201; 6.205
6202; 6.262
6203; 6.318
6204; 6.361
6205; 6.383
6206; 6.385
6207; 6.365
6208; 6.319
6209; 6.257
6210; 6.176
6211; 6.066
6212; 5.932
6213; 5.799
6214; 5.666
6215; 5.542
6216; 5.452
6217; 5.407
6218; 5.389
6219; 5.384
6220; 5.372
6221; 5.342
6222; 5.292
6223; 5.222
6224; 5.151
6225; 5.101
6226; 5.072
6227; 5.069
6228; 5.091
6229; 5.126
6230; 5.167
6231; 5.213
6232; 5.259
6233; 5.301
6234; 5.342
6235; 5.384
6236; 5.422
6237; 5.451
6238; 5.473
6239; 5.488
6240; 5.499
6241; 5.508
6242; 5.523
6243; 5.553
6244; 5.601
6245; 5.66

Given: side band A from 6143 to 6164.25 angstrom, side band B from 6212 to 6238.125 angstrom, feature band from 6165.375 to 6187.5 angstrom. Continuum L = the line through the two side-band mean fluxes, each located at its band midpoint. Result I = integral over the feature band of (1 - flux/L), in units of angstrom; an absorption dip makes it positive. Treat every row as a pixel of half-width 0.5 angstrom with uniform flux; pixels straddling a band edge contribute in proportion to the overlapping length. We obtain 3.5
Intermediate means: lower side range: 9.26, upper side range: 5.34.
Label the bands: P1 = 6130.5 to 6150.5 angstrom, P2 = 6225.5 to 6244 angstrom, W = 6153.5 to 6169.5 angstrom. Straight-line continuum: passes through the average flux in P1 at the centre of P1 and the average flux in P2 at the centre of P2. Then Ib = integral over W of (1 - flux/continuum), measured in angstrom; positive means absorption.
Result 4.4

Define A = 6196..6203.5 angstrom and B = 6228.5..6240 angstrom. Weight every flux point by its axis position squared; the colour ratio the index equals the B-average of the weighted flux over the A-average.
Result 0.88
